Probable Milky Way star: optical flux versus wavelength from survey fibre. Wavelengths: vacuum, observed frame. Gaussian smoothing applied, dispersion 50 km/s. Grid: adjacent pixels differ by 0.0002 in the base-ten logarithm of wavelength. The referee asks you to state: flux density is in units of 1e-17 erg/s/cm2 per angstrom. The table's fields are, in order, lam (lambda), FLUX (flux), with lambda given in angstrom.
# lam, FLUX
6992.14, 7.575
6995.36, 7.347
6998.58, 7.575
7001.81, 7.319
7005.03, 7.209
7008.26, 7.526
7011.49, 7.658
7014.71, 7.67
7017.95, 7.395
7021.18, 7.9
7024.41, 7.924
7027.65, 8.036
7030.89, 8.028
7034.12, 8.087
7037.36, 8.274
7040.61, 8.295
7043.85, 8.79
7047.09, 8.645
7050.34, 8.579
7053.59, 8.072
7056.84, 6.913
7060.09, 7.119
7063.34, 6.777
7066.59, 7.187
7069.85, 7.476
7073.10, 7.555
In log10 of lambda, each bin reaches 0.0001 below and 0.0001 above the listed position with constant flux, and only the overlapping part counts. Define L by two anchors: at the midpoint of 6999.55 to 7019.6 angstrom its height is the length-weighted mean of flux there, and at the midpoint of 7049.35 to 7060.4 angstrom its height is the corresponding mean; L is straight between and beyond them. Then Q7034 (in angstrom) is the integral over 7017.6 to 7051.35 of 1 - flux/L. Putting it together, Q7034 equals -2.7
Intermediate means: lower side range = 7.47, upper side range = 7.68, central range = 8.2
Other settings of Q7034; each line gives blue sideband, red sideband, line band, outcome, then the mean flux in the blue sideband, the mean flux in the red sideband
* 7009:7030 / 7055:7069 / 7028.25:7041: -1.1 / 7.76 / 7.04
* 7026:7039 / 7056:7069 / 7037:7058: -1.9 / 8.1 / 7.03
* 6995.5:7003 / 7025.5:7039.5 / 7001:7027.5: 0.4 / 7.43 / 8.1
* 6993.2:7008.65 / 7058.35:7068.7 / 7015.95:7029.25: -1.0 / 7.39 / 7.05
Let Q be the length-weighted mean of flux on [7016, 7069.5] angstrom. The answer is 7.86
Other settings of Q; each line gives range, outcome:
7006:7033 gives 7.76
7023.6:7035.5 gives 8.02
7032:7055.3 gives 8.38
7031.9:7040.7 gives 8.19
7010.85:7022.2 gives 7.65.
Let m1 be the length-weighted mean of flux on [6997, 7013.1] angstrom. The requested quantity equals 7.46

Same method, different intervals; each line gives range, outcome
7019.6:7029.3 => 7.95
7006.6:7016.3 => 7.62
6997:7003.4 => 7.44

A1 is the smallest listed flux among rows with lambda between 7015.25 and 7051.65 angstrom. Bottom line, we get 7.395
